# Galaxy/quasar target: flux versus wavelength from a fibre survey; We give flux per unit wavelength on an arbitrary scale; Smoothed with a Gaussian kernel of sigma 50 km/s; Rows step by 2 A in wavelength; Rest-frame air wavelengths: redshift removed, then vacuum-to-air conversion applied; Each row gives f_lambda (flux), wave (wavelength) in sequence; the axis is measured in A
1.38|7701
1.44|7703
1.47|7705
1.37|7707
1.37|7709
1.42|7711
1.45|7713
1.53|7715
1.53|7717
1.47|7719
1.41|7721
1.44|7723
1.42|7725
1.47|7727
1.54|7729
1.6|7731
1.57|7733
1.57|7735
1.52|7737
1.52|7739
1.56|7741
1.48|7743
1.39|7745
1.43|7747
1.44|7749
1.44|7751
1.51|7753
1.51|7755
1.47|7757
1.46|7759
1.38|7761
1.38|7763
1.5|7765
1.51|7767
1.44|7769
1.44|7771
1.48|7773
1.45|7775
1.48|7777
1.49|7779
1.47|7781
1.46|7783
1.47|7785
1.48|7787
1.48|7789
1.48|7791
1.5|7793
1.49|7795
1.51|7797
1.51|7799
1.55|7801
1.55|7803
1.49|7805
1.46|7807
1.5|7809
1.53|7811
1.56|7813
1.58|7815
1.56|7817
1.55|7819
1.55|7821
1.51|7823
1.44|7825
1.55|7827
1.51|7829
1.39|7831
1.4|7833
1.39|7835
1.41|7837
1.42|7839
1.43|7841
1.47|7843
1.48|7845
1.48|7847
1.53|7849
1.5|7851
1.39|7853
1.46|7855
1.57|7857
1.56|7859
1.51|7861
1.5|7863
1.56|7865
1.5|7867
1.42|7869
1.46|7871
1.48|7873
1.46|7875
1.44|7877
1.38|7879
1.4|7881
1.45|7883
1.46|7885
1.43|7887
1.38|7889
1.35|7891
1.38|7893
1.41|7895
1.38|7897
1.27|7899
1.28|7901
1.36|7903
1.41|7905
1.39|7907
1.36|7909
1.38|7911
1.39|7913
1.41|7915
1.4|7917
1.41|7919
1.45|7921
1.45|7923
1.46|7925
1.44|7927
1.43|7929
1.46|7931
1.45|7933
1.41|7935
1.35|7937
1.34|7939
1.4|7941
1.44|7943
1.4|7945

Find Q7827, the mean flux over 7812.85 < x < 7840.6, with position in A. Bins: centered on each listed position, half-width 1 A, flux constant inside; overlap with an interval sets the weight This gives 1.48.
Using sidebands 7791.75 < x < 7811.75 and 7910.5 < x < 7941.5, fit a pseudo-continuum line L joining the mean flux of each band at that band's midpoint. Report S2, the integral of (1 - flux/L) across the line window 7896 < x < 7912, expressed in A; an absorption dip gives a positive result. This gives 0.9 A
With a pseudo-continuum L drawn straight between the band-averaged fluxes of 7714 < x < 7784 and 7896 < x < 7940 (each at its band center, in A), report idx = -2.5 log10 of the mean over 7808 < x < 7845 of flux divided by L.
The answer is -0.03 mag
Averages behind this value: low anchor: 1.48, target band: 1.49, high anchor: 1.39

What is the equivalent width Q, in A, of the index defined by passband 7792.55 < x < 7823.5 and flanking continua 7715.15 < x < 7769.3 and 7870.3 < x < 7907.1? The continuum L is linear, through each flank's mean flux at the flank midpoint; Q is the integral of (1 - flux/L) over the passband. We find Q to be -1.8 A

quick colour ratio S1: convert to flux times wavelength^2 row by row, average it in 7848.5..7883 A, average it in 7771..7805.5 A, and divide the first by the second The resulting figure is 1.0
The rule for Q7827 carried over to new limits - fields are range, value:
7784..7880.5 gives 1.49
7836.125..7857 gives 1.46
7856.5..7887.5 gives 1.47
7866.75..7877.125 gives 1.46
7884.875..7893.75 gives 1.39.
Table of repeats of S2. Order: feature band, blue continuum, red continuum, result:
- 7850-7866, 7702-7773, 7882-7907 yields -1.2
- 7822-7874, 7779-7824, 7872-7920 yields -0.8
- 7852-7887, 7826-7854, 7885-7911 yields -1.4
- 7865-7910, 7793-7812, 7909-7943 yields 1.2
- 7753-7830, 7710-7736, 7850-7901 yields -1.2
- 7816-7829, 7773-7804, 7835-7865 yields -0.4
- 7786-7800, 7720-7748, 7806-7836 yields 0.0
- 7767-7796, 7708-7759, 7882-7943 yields -0.3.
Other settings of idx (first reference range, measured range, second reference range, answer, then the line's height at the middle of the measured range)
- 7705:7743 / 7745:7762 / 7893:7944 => 0.02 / 1.47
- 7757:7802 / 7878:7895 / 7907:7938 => 0.02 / 1.43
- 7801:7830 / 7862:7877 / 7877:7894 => -0.03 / 1.43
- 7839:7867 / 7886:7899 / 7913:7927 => 0.06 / 1.45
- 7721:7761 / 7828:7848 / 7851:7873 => 0.04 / 1.49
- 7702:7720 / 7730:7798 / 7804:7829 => 0.00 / 1.49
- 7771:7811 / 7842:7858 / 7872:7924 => -0.03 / 1.44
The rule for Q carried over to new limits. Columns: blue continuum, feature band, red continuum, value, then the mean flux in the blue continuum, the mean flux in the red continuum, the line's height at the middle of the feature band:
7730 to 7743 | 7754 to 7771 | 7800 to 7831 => 0.95 A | 1.55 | 1.52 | 1.54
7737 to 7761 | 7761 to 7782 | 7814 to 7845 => 0.19 A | 1.47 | 1.48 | 1.47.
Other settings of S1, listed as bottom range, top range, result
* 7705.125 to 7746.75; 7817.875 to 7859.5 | 1.03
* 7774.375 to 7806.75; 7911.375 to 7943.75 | 0.98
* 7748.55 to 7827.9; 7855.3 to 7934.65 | 0.98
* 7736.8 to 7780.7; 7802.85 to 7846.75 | 1.03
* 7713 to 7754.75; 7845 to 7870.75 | 1.04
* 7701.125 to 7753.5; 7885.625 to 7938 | 0.99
